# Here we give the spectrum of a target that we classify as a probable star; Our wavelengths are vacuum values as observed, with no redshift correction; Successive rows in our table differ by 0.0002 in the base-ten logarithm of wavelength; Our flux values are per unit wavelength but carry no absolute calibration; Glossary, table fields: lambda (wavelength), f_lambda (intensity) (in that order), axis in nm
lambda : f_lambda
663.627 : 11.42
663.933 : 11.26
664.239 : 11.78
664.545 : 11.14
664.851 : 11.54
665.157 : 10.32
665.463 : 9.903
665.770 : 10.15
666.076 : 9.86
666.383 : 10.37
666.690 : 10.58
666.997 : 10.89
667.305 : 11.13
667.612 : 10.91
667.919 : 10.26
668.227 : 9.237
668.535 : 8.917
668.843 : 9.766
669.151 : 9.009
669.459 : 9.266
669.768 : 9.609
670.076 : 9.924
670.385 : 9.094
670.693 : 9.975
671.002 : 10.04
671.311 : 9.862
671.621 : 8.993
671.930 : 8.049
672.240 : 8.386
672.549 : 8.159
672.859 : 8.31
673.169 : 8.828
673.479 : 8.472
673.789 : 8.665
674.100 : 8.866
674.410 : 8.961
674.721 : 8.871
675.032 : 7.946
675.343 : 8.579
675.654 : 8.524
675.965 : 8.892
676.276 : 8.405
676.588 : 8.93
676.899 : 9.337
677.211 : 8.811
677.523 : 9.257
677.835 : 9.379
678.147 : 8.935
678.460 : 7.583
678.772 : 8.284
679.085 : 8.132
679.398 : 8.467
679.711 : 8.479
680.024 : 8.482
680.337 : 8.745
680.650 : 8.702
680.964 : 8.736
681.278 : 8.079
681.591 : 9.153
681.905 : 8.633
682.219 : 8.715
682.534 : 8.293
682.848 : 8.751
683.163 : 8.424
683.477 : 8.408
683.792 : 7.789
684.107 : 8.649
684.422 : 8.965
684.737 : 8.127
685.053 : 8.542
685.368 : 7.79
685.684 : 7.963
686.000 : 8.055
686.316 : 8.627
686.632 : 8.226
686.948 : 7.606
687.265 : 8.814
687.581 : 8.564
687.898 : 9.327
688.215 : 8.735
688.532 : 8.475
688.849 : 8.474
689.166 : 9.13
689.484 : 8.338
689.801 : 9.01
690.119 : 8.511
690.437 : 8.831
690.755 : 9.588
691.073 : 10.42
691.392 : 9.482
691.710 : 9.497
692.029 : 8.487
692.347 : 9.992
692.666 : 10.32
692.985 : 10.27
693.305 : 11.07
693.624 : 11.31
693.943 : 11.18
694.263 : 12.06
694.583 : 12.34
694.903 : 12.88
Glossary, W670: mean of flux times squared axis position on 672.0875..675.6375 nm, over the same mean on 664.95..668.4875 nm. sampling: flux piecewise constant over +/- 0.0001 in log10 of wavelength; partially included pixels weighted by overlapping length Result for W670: 0.8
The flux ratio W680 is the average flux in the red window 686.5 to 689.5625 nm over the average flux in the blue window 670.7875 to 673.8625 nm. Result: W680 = 0.97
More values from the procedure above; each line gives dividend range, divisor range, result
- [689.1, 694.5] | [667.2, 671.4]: 1.01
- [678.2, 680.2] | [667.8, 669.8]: 0.88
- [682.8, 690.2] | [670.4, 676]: 0.96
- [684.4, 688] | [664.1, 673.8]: 0.86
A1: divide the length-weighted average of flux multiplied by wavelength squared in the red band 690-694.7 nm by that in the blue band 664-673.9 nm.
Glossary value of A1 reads 1.1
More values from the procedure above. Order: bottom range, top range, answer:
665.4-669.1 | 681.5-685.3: 0.88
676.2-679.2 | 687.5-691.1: 1.06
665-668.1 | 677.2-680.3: 0.85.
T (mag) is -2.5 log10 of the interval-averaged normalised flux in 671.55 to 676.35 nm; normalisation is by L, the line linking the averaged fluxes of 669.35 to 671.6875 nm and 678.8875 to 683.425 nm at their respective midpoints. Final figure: 0.09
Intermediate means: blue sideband 9.62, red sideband 8.55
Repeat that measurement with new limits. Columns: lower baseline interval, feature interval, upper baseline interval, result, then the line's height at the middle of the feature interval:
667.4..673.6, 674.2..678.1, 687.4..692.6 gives 0.05 mag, 9.22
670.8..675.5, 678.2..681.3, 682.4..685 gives 0.02 mag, 8.55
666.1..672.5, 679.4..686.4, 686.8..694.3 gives 0.13 mag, 9.53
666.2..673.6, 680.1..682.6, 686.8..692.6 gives 0.07 mag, 9.2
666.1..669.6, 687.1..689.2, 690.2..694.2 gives 0.15 mag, 10.1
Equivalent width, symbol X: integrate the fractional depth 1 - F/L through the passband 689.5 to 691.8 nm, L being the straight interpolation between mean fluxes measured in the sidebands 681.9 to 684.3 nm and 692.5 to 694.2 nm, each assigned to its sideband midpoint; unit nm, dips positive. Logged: 0.22 nm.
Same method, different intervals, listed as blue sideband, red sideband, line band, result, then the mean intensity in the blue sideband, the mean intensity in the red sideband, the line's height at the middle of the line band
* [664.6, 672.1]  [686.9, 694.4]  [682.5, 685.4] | 0.369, 9.91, 9.5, 9.63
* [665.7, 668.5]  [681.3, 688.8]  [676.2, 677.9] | 0.047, 10.3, 8.46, 9.29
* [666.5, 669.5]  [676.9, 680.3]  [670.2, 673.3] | 0.181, 10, 8.62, 9.53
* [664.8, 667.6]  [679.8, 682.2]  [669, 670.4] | 0.092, 10.5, 8.65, 10.1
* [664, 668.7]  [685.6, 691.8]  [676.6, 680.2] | 0.341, 10.5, 8.79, 9.57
